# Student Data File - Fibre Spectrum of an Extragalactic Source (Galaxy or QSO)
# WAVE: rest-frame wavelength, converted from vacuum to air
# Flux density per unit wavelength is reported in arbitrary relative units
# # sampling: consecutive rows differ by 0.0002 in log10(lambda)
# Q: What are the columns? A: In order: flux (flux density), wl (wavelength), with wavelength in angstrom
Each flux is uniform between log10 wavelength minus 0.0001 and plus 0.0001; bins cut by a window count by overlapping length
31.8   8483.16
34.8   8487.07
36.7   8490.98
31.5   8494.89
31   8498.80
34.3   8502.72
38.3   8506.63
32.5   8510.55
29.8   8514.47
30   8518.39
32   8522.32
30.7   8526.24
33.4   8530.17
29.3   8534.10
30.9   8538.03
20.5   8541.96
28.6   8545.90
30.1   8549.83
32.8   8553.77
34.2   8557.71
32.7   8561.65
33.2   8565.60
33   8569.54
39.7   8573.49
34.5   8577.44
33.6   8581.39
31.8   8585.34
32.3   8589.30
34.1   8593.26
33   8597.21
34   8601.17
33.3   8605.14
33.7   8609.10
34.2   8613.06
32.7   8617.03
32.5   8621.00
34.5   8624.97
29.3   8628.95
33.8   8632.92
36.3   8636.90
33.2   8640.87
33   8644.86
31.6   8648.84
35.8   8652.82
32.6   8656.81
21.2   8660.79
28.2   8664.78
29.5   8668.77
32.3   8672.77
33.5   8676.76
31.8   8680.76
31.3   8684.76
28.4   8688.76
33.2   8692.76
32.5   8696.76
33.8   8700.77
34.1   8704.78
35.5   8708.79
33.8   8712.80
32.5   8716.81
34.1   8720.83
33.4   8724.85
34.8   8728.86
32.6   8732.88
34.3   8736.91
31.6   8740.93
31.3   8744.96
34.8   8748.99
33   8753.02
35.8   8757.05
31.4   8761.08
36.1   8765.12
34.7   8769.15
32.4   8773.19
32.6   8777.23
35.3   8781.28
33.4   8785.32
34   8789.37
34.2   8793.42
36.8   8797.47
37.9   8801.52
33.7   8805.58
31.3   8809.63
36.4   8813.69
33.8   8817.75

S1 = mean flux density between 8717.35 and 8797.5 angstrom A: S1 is 33.7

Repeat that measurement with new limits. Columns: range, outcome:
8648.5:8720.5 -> 31.8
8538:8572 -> 30.8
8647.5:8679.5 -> 30.6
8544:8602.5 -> 33.2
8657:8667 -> 26.3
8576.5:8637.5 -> 33.3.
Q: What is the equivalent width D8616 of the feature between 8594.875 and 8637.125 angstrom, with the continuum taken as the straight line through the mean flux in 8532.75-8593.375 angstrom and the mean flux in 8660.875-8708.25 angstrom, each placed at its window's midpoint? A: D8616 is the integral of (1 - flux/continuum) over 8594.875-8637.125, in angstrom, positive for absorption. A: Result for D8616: -2.1 angstrom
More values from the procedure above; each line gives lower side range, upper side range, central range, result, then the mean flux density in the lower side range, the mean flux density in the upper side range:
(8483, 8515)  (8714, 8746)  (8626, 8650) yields 0.3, 33.7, 33.1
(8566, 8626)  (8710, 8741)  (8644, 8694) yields 4.1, 33.8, 33.6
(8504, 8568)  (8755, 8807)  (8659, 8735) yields 3.3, 31.2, 34.5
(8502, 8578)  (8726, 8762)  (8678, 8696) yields 0.9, 31.9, 33.4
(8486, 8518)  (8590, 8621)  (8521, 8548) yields 3.3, 33.4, 33.5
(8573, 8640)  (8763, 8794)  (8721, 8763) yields 0.8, 33.6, 34.1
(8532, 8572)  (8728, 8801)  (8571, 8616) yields -3.9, 30.7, 33.9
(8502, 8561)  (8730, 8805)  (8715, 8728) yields 0.0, 31.1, 34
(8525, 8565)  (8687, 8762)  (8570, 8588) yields -2.2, 30.4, 33.2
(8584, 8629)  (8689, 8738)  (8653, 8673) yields 2.5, 33.1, 33.5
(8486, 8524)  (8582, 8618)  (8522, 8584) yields 2.5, 33.1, 33.3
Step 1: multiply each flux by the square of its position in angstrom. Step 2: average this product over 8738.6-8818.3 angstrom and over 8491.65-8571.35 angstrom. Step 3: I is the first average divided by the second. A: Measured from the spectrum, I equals 1.14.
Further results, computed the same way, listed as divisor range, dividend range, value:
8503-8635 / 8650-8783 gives 1.04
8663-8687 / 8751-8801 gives 1.13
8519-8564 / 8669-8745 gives 1.12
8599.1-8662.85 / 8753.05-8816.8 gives 1.09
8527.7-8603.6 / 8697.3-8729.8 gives 1.09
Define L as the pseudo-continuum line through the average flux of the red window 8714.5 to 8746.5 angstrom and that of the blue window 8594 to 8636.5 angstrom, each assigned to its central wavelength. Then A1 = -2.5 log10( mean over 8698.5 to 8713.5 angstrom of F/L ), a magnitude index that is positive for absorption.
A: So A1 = -0.037 mag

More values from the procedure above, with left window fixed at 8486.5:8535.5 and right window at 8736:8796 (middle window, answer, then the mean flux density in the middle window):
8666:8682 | 0.06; 31.6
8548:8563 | 0.01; 32.5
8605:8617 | -0.02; 33.7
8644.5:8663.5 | 0.09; 30.6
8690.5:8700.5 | 0.02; 32.9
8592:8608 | -0.02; 33.6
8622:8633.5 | 0.02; 32.4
